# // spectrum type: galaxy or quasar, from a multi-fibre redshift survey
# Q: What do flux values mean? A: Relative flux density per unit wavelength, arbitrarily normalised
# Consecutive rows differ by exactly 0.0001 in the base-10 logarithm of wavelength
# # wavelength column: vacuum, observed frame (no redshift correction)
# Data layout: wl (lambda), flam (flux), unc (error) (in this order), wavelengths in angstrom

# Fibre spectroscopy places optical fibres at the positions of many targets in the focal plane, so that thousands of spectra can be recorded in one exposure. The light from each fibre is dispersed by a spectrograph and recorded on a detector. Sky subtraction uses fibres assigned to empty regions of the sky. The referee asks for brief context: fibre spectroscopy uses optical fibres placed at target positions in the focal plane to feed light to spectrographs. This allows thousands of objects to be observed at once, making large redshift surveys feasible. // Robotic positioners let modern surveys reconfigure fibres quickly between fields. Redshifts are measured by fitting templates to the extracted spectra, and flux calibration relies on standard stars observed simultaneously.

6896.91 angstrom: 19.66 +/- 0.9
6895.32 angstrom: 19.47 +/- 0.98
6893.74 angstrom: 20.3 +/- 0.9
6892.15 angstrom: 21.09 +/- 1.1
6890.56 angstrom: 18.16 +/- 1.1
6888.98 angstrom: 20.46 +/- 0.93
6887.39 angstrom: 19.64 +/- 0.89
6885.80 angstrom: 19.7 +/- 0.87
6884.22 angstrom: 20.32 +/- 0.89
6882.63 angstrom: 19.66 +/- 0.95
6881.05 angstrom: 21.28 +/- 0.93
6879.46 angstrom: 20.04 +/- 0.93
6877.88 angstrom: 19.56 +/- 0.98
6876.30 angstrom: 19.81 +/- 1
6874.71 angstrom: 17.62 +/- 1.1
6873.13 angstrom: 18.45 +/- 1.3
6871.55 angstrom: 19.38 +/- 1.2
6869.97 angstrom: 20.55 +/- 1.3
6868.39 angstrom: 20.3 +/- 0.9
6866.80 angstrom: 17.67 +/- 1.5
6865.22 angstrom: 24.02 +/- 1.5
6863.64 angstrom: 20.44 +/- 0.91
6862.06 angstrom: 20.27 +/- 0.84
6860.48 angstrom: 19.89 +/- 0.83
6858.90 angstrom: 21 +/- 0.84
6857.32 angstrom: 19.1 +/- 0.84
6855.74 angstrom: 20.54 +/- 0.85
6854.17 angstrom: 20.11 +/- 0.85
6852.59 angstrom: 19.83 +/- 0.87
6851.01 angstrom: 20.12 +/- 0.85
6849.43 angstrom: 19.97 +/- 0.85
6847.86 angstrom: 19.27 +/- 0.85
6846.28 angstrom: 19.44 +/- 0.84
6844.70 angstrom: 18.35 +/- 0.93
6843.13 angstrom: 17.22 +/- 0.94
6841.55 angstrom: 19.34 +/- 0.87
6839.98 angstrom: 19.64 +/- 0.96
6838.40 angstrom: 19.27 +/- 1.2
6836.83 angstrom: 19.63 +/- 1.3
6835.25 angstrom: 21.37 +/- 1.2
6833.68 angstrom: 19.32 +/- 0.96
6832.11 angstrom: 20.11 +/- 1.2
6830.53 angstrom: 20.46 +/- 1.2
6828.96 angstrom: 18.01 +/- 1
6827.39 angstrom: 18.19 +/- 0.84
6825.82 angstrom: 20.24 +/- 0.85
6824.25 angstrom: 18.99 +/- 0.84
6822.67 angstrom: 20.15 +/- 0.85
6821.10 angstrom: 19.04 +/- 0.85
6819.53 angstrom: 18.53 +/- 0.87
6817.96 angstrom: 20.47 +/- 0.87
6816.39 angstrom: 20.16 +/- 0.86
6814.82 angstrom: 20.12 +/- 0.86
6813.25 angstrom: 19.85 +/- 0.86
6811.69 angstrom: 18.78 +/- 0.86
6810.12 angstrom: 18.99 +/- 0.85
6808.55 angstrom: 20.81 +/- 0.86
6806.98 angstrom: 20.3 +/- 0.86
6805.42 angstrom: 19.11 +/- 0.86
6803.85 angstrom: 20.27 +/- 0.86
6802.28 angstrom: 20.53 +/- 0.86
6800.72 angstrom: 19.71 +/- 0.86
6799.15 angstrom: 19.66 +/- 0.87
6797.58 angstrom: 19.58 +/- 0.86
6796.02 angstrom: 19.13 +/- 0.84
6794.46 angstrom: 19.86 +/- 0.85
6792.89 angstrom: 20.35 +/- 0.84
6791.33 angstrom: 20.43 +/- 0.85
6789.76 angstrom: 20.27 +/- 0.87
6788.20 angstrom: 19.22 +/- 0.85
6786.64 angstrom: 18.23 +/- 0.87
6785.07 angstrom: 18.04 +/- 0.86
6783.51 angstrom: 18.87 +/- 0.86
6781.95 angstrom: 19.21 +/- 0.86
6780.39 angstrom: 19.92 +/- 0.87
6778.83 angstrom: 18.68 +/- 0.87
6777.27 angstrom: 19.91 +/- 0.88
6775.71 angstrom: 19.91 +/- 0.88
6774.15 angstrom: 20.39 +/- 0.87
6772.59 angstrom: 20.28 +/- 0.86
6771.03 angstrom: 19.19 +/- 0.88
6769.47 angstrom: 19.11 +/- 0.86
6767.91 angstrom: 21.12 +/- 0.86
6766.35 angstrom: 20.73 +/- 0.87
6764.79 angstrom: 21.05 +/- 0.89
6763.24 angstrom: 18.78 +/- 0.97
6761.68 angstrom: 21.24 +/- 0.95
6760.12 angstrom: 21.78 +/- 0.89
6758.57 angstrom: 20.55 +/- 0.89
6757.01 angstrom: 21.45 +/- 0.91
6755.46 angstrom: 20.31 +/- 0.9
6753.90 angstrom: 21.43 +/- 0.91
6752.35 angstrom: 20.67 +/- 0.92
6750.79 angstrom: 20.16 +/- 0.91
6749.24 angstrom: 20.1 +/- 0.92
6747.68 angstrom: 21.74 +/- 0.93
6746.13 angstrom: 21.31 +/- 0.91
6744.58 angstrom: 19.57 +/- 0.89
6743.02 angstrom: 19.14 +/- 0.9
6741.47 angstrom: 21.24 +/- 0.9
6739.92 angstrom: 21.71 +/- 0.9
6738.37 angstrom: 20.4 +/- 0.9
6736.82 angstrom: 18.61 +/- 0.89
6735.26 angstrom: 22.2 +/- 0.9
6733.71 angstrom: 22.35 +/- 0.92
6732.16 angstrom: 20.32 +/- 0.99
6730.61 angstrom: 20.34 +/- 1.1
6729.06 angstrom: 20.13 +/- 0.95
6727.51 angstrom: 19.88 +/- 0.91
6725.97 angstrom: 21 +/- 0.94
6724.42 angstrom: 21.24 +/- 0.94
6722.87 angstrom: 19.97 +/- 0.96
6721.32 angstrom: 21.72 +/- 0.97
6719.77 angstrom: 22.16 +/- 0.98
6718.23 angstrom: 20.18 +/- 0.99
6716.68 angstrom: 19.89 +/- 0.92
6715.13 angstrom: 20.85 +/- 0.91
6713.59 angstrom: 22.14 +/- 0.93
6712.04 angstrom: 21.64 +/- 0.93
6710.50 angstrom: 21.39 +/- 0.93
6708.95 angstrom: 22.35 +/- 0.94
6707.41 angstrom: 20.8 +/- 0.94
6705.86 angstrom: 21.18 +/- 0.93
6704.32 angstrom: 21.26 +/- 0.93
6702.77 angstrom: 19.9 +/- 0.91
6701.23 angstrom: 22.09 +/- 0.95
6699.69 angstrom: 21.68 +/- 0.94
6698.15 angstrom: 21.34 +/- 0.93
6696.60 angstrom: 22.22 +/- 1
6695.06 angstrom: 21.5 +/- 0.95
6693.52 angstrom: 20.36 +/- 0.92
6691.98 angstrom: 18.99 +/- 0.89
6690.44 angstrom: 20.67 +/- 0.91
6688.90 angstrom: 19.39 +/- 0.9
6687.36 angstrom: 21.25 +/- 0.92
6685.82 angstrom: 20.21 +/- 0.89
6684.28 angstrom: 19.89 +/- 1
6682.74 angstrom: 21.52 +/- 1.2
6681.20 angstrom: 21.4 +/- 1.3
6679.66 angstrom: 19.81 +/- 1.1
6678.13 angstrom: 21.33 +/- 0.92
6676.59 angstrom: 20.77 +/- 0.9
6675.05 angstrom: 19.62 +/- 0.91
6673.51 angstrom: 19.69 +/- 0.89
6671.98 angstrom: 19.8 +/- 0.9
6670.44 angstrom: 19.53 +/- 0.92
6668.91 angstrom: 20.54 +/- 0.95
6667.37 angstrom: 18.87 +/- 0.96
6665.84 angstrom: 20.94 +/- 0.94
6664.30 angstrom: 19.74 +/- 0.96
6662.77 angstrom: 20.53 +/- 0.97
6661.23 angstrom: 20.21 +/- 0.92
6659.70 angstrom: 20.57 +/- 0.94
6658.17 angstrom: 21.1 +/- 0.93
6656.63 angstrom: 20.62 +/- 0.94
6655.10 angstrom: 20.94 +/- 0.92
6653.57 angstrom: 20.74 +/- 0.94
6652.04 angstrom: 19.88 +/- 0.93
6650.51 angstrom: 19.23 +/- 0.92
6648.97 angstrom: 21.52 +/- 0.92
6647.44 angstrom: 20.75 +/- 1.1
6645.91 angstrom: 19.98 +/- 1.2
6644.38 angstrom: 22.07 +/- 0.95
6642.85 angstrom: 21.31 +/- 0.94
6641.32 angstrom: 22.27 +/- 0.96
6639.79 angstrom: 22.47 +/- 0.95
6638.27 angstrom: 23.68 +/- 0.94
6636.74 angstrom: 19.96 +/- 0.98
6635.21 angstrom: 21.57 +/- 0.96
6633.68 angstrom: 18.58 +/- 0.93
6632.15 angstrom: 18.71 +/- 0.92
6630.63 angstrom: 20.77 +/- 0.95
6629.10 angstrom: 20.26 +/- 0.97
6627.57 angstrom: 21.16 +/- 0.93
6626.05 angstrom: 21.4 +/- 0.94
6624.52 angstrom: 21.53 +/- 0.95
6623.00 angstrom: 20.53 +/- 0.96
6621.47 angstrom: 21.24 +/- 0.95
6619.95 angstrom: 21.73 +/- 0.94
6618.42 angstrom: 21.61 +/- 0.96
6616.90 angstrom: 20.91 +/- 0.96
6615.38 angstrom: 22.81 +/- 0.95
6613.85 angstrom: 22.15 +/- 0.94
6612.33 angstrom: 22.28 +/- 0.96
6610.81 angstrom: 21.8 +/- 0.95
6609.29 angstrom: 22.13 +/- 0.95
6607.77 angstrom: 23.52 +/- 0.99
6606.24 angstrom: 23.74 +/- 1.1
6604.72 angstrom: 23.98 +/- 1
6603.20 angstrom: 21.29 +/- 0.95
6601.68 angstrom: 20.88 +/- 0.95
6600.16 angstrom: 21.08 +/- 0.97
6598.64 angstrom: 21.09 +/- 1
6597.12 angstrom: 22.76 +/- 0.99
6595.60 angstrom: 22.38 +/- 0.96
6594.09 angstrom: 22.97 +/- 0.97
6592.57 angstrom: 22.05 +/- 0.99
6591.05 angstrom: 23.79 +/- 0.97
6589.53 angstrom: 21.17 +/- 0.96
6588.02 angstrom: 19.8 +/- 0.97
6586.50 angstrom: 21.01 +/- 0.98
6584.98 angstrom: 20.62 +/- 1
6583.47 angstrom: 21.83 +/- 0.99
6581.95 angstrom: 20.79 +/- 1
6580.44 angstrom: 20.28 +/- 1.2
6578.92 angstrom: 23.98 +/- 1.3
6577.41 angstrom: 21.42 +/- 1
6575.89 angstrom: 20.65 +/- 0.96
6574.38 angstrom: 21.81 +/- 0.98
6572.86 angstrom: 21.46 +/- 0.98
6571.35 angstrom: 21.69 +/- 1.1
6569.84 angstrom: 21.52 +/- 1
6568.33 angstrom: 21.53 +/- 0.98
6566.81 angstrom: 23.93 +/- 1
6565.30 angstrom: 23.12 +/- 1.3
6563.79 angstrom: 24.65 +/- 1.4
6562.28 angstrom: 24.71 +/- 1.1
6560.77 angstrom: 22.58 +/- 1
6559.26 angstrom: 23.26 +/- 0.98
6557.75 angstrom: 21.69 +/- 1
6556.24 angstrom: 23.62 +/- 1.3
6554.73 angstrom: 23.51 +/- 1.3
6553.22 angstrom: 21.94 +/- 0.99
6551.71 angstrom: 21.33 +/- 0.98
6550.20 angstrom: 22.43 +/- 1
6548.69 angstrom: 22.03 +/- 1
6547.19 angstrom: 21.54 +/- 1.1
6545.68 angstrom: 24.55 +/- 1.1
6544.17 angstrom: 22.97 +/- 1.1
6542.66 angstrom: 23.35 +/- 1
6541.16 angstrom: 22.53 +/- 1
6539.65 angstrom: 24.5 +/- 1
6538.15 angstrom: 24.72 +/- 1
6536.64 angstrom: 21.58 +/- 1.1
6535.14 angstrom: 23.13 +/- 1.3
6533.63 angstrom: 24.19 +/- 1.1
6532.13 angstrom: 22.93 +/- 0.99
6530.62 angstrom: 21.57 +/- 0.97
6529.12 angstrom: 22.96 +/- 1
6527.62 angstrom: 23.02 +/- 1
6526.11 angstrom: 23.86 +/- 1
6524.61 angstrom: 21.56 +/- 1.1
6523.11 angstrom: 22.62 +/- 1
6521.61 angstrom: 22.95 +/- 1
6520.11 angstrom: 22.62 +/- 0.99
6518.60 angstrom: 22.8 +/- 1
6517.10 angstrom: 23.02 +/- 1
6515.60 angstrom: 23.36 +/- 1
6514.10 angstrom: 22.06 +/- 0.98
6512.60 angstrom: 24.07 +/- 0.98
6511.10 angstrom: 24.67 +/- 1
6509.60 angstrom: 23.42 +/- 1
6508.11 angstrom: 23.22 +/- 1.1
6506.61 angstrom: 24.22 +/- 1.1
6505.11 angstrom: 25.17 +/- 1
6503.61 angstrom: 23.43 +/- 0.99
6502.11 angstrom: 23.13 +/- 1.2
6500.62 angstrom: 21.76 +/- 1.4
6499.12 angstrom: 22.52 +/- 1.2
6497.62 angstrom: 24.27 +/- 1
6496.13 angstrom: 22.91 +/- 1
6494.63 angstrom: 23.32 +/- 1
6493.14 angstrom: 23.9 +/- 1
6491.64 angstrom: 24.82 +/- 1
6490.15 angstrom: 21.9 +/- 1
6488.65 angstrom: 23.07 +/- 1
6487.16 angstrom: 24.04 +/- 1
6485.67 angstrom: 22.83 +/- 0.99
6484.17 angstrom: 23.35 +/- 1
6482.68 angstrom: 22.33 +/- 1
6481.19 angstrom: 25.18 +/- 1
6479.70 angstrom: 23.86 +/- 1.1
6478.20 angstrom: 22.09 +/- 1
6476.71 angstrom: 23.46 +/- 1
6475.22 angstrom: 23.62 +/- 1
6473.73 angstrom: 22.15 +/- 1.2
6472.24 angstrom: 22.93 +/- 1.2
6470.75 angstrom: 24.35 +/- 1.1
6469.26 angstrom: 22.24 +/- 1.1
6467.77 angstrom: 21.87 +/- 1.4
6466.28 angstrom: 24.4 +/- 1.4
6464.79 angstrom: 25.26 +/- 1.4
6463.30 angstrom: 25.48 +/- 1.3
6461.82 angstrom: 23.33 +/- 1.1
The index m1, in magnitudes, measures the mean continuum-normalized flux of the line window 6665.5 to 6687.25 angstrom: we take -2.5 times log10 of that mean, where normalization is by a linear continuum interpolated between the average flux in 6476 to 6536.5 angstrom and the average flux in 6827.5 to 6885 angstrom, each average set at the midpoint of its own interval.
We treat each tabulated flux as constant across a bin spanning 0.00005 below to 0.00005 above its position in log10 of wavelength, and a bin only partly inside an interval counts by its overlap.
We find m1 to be 0.06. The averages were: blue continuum 23.2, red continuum 19.7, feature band 20.3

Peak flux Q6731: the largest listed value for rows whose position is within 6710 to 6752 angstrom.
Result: 22.35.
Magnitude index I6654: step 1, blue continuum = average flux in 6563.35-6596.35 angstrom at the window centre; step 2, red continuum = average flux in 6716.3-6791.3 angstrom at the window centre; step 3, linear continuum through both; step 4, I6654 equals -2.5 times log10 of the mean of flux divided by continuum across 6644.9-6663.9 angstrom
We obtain 0.04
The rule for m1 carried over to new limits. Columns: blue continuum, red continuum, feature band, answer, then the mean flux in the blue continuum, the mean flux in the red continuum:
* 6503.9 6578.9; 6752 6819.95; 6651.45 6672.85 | 0.06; 22.9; 19.9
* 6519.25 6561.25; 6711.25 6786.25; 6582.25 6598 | 0.02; 22.8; 20.5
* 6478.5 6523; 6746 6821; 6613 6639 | 0.04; 23.4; 20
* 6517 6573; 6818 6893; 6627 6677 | 0.06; 22.9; 19.7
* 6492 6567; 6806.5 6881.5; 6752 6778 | 0.01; 23.1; 19.7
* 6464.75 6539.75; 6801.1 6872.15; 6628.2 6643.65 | 0.05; 23.2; 19.8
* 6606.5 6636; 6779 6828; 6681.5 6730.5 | -0.02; 21.3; 19.6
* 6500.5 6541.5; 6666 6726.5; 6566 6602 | 0.03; 23.2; 20.8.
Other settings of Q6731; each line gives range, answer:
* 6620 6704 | 23.68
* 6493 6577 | 25.17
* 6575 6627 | 23.98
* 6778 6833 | 20.81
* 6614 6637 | 22.81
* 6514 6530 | 23.86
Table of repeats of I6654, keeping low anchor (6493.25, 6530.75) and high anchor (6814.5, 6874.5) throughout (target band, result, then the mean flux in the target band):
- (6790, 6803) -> 0.01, 19.9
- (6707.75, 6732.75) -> 0.00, 21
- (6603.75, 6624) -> 0.00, 22.2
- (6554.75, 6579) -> 0.00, 22.6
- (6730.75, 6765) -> 0.00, 20.7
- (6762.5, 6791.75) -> 0.04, 19.6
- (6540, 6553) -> 0.01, 22.6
